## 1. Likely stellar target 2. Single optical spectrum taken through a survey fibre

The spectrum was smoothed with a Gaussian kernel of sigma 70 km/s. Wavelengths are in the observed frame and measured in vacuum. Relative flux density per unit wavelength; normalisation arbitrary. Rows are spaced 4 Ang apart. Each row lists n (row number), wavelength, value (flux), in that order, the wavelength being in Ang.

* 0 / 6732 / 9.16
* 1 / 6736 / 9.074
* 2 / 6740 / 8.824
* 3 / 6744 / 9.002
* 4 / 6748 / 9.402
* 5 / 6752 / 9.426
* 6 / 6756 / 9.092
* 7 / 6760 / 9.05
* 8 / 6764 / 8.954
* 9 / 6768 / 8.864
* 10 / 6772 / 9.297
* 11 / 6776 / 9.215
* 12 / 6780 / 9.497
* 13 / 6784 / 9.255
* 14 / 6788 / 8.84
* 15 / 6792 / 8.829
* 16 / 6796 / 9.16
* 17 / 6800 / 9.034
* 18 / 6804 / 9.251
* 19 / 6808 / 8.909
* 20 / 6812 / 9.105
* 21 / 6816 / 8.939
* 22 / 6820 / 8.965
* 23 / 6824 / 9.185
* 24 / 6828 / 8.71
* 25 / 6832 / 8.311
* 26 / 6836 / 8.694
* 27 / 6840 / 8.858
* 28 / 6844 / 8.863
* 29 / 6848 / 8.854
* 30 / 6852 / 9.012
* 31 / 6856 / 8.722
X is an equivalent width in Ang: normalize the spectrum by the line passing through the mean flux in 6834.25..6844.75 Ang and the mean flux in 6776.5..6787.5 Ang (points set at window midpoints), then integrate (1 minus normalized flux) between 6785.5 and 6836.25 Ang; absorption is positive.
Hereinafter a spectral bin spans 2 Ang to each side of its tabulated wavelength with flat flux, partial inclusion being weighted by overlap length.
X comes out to 0.6 Ang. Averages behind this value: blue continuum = 9.28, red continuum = 8.8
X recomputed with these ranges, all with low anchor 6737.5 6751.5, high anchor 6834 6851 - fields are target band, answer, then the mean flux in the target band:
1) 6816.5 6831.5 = 0.0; 8.89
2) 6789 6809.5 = -0.2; 9.03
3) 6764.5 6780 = -0.2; 9.16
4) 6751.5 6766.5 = 0.0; 9.09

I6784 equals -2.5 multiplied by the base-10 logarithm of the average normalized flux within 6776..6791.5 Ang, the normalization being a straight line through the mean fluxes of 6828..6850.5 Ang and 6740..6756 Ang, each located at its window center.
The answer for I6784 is -0.02 mag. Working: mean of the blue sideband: 9.2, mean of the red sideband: 8.72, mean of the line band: 9.16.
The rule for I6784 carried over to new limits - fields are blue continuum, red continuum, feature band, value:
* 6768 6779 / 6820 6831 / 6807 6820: 0.00 mag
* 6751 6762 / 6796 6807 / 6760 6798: 0.01 mag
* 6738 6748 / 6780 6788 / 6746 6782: -0.01 mag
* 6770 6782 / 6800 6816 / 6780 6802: 0.02 mag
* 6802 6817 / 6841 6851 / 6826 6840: 0.04 mag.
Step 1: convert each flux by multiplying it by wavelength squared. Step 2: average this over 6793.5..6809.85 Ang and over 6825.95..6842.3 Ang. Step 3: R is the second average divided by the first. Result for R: 1.0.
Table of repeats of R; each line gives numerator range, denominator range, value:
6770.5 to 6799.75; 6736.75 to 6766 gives 1.01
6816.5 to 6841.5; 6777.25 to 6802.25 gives 0.98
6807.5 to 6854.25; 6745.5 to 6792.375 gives 0.99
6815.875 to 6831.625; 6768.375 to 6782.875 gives 0.97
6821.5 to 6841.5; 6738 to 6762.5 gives 0.98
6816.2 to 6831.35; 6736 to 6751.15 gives 1.00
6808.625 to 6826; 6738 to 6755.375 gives 1.01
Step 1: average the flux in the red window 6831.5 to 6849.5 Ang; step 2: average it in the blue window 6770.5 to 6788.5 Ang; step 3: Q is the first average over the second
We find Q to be 0.95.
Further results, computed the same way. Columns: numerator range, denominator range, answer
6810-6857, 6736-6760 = 0.97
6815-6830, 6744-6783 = 0.97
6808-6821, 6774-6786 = 0.96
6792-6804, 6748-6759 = 0.98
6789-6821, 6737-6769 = 0.99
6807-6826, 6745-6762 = 0.98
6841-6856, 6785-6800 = 0.99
